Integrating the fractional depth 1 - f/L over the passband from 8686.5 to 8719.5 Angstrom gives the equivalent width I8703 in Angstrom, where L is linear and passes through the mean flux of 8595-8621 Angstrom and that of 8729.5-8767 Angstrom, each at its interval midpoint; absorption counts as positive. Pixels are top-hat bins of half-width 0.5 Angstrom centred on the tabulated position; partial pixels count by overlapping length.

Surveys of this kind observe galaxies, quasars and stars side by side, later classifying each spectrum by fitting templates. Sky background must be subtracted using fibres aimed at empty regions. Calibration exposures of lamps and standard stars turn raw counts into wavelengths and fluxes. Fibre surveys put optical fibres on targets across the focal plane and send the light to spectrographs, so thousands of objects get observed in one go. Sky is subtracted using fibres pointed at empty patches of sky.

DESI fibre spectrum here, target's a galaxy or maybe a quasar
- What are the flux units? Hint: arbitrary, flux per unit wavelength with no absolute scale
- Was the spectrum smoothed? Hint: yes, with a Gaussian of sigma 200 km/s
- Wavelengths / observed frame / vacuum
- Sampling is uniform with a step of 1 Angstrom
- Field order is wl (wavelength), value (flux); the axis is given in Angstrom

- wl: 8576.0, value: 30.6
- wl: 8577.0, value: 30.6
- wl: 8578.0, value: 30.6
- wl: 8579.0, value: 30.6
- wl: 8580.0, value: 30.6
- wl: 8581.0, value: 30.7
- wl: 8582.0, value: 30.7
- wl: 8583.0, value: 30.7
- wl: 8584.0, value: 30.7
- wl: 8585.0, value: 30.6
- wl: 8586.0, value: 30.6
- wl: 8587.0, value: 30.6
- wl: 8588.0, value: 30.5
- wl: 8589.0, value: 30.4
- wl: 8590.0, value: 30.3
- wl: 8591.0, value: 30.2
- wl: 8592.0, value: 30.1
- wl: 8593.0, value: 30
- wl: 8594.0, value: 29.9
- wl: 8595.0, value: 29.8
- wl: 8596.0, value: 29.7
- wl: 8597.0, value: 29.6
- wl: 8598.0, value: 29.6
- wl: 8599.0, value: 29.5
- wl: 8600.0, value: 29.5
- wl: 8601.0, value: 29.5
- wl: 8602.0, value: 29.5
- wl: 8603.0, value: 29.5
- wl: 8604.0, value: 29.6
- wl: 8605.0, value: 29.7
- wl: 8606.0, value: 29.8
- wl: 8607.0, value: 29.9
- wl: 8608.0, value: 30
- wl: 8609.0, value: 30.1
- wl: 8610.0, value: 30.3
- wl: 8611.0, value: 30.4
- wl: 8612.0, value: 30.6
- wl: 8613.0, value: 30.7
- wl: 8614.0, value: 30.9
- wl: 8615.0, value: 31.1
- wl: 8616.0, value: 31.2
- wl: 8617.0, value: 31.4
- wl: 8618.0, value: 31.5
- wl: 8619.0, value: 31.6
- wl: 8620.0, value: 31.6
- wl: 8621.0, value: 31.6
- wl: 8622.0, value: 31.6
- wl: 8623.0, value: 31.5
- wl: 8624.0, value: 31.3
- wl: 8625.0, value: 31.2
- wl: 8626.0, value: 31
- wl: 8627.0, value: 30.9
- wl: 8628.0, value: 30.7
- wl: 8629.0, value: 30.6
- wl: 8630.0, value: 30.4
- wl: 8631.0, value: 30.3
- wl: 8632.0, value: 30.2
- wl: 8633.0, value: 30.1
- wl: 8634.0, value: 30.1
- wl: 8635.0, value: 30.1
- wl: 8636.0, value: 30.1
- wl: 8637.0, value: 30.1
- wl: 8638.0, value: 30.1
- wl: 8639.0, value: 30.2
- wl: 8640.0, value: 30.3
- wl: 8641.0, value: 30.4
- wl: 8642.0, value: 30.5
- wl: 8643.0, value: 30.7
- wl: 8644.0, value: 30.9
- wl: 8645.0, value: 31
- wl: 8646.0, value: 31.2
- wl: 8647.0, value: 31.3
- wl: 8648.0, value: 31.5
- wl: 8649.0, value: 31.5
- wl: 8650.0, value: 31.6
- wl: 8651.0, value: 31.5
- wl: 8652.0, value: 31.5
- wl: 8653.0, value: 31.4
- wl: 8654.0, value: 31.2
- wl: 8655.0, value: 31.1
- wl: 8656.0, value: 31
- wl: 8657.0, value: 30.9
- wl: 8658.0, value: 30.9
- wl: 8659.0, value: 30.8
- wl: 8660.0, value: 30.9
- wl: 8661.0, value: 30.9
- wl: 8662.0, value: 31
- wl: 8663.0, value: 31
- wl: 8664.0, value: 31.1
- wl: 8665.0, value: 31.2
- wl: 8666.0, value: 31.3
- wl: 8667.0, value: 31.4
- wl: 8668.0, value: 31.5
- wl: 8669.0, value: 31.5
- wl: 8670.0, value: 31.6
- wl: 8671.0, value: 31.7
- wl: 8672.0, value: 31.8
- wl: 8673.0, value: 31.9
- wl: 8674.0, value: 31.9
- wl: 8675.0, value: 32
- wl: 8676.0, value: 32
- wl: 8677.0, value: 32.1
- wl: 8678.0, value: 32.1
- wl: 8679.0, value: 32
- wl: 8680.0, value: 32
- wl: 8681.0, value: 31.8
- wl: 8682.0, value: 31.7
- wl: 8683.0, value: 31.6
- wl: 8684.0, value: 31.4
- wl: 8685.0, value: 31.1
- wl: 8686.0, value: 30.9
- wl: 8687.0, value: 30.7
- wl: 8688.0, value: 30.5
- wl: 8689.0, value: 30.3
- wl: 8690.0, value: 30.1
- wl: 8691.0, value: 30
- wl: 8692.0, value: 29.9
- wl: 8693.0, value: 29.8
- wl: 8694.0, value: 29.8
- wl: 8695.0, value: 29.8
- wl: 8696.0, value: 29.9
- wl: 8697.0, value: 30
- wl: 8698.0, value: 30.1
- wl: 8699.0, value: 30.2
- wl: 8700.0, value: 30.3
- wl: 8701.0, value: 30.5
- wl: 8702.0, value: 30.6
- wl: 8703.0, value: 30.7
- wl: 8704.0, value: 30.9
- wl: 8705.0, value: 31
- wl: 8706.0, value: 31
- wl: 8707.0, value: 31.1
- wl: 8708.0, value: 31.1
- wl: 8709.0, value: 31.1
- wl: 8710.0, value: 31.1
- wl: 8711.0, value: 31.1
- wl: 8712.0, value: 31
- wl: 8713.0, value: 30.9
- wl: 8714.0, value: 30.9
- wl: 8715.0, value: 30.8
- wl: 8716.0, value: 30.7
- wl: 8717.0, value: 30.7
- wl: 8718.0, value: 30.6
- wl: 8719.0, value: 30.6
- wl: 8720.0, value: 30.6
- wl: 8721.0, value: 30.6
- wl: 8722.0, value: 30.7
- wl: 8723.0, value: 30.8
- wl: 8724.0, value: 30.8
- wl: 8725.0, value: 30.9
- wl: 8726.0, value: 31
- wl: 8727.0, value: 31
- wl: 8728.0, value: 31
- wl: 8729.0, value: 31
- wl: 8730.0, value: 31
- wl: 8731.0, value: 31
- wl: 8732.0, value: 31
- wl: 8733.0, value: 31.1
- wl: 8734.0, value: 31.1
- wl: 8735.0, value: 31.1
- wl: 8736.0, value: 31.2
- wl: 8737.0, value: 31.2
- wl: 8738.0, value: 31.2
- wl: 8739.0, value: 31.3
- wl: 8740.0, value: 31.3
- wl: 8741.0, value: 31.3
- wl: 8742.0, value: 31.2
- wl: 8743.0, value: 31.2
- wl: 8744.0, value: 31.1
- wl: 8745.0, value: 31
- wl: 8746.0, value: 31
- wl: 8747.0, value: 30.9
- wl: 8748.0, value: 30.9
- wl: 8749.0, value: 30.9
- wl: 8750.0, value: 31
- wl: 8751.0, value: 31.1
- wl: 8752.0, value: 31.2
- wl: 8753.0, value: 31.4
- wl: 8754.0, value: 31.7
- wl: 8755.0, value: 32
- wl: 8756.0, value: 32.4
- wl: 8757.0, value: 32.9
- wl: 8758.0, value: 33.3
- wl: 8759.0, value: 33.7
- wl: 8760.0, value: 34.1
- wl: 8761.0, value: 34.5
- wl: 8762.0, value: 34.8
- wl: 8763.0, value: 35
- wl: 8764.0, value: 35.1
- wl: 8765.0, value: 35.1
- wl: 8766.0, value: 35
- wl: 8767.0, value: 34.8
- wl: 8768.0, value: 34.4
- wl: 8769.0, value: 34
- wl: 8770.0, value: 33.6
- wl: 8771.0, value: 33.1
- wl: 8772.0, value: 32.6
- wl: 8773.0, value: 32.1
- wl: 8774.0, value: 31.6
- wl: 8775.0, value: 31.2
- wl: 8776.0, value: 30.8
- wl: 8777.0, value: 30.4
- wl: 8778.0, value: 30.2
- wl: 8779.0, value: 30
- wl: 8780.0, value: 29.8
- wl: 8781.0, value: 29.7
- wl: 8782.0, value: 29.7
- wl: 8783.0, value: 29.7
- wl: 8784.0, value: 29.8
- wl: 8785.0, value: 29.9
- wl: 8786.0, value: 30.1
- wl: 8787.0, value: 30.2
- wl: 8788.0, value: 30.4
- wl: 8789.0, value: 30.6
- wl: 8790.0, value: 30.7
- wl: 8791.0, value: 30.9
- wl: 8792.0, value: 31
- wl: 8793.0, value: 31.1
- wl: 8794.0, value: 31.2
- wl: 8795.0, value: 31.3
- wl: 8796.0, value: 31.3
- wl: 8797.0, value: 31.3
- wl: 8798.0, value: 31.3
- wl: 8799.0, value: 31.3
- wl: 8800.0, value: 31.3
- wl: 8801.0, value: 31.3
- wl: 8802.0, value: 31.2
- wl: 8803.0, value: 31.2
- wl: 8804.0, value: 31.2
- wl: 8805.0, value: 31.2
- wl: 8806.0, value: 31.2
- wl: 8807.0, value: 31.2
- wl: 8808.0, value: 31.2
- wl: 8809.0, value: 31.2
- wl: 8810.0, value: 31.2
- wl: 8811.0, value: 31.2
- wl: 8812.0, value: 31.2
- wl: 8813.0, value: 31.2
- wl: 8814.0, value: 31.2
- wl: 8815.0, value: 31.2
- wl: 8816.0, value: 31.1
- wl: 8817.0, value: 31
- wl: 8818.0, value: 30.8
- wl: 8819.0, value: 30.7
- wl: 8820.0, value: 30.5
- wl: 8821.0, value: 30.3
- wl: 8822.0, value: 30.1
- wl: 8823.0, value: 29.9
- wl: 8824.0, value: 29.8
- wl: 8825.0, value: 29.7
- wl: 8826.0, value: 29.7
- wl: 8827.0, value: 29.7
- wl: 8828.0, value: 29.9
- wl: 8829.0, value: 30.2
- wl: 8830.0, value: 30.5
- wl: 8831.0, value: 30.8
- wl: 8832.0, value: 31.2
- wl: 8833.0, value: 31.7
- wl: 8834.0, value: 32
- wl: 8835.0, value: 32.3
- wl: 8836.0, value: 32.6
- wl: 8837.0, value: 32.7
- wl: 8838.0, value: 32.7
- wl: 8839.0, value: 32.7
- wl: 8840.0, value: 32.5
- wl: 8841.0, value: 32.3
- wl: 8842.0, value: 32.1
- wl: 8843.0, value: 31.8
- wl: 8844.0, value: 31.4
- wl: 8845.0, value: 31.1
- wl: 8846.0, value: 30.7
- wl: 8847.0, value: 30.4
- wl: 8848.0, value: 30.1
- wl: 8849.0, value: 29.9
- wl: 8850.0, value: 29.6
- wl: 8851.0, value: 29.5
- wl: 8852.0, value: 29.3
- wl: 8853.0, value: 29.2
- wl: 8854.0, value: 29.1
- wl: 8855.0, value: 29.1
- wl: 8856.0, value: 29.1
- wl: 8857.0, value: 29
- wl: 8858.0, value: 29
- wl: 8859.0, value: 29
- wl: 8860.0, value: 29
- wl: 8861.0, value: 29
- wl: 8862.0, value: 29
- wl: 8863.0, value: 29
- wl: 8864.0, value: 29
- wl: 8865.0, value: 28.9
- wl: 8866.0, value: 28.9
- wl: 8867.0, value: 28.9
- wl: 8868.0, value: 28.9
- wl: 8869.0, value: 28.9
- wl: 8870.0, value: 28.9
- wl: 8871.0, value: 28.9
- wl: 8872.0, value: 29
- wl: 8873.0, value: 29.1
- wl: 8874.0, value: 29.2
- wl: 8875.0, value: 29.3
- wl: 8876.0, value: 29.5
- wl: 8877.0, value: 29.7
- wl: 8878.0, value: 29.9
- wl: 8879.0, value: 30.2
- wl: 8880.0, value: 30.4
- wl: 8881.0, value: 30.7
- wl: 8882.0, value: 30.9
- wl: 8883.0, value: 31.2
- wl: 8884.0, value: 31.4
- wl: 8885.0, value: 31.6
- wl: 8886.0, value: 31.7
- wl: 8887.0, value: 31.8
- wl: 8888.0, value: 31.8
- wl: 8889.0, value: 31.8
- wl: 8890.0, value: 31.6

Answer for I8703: 1.02 Angstrom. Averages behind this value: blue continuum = 30.3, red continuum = 32.1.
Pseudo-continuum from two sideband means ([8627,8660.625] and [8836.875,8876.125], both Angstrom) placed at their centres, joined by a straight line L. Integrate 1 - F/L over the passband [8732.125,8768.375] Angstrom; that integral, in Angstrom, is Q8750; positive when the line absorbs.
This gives -2.3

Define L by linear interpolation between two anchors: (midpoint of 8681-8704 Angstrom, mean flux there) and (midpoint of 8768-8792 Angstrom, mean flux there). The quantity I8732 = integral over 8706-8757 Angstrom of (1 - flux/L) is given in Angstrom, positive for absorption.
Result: -0.60 Angstrom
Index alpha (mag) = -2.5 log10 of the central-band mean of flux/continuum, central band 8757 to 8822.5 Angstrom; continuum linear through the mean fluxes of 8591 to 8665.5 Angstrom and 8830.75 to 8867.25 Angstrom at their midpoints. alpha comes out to -0.04 mag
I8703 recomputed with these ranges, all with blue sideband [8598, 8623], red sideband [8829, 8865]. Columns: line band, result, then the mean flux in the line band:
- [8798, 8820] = -0.5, 31.1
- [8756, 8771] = -1.8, 34.2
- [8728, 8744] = -0.3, 31.1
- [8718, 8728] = -0.1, 30.8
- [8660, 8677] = -0.6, 31.5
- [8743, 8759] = -0.6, 31.6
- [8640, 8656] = -0.3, 31.1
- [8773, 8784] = 0.0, 30.4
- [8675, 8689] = -0.5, 31.5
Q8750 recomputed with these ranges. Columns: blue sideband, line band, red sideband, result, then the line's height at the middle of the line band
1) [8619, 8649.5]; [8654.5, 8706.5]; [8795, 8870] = -0.5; 30.7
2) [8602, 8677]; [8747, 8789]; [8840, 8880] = -2.6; 30.2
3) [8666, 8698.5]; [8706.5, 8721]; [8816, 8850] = 0.1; 31.1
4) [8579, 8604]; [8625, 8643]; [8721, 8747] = 0.0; 30.4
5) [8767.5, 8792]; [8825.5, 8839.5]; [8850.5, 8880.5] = -0.7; 29.9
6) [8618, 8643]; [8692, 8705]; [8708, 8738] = 0.3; 30.9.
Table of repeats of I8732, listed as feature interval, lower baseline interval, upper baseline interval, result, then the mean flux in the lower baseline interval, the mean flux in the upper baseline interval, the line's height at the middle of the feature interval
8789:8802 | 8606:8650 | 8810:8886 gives -0.3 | 30.8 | 30.3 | 30.4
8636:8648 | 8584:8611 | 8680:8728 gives -0.1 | 30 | 30.7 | 30.3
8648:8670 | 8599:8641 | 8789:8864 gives -0.5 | 30.5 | 30.7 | 30.5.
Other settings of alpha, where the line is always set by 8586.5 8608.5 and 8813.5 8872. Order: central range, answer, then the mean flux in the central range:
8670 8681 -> -0.068 mag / 31.9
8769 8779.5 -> -0.053 mag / 31.7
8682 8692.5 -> -0.024 mag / 30.7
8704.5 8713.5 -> -0.035 mag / 31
